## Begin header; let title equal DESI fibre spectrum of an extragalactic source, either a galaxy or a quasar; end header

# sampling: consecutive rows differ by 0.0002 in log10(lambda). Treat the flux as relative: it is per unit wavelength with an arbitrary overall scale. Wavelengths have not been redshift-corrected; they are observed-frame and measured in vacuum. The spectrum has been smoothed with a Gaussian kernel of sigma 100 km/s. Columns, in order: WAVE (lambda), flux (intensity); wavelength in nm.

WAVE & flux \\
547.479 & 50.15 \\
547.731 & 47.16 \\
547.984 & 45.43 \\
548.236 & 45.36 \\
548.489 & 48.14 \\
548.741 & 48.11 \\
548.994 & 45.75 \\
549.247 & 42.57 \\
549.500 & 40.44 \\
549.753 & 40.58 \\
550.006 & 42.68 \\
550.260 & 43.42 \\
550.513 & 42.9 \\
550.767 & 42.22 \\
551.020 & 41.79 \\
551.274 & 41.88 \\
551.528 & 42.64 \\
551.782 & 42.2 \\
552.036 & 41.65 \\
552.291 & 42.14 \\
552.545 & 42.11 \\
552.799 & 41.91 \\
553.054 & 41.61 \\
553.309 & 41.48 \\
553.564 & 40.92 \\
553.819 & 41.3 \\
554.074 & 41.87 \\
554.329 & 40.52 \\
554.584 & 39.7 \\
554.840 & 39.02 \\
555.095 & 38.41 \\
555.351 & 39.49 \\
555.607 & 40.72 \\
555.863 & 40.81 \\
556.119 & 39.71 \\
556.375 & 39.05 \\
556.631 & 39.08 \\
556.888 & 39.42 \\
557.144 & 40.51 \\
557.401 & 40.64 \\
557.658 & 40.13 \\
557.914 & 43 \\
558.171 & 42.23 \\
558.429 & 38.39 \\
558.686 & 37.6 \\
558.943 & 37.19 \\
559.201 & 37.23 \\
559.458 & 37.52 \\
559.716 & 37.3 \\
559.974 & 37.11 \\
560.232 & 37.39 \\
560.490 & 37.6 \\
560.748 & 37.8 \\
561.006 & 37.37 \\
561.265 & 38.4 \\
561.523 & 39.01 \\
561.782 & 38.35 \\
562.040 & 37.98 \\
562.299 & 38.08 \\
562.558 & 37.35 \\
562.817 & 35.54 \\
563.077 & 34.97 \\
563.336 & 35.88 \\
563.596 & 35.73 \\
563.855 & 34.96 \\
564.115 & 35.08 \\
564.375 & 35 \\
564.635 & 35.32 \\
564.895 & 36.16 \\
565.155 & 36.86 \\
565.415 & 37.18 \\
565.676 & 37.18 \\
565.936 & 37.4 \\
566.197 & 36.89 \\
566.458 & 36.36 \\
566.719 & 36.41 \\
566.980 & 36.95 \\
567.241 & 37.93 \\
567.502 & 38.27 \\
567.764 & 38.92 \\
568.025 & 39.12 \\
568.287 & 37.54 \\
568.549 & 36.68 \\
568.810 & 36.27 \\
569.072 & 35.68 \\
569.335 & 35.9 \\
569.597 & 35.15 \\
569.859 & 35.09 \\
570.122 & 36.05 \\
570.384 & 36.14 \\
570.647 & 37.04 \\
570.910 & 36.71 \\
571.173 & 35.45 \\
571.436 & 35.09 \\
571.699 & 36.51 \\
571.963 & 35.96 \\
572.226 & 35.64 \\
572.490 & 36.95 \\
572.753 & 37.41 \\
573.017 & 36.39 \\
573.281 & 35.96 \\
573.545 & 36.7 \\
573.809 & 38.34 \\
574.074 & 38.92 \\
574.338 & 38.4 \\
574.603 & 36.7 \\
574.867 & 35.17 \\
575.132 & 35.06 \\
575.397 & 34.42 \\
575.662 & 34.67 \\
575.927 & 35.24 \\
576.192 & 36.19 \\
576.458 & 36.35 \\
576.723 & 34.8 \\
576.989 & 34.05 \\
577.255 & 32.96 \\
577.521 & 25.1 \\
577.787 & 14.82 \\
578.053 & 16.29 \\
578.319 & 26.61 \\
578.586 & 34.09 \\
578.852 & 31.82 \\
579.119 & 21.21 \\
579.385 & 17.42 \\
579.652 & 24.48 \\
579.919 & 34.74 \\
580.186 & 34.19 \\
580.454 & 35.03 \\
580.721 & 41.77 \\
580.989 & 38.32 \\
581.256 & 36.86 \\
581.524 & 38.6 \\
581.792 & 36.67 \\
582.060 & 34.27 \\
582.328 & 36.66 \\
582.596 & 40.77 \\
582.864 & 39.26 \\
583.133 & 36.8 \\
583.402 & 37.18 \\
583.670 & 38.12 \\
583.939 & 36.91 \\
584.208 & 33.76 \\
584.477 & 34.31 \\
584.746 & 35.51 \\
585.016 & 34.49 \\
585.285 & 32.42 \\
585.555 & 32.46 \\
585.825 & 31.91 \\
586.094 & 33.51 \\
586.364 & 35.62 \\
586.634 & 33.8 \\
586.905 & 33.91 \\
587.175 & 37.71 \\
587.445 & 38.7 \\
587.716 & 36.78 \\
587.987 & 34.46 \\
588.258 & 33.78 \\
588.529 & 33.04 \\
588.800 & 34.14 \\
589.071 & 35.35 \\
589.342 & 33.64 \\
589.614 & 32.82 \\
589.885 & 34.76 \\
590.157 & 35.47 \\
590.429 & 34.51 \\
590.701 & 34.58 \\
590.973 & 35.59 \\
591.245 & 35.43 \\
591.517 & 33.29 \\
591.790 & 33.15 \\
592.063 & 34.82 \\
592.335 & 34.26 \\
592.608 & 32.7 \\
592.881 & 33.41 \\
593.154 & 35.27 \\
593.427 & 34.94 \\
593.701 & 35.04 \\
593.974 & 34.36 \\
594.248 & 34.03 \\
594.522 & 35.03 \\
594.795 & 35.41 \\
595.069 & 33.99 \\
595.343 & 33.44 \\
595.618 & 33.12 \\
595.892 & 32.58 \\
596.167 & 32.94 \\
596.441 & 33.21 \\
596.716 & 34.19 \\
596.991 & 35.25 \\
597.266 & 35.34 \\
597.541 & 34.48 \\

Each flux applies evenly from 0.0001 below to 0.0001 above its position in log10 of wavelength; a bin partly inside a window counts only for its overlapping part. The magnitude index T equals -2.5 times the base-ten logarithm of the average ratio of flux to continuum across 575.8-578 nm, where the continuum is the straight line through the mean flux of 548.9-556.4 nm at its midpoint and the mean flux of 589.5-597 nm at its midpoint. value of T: 0.21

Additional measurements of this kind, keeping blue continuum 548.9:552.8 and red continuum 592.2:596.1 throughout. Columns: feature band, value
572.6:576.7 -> 0.042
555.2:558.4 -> 0.023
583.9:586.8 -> 0.056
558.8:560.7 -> 0.090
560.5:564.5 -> 0.093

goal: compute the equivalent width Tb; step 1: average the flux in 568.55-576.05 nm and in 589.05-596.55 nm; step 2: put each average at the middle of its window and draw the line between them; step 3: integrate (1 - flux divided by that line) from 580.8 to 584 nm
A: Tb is -0.22 nm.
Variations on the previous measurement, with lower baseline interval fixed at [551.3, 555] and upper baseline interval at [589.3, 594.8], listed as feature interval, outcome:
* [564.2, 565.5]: 0.11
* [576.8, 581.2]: 0.90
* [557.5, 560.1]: 0.10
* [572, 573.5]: 0.06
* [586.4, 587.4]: -0.01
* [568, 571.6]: 0.20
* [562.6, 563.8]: 0.12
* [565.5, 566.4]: 0.05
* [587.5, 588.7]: 0.01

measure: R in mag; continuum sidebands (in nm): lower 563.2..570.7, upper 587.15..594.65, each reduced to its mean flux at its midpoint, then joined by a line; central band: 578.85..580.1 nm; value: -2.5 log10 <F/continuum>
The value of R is 0.35 mag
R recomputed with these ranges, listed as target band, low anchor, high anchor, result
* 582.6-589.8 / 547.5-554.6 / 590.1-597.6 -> 0.02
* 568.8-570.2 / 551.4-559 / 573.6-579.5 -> -0.04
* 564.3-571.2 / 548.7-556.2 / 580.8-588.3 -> 0.06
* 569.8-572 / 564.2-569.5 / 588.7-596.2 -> 0.01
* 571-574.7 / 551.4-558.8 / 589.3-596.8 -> 0.02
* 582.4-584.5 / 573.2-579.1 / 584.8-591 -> -0.11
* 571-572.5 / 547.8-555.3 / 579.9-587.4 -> 0.07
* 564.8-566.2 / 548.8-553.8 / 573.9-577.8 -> 0.02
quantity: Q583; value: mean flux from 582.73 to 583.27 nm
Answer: 38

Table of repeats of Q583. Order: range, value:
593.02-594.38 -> 34.7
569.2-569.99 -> 35.4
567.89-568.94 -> 37.4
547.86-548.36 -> 45.4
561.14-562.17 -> 38.5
